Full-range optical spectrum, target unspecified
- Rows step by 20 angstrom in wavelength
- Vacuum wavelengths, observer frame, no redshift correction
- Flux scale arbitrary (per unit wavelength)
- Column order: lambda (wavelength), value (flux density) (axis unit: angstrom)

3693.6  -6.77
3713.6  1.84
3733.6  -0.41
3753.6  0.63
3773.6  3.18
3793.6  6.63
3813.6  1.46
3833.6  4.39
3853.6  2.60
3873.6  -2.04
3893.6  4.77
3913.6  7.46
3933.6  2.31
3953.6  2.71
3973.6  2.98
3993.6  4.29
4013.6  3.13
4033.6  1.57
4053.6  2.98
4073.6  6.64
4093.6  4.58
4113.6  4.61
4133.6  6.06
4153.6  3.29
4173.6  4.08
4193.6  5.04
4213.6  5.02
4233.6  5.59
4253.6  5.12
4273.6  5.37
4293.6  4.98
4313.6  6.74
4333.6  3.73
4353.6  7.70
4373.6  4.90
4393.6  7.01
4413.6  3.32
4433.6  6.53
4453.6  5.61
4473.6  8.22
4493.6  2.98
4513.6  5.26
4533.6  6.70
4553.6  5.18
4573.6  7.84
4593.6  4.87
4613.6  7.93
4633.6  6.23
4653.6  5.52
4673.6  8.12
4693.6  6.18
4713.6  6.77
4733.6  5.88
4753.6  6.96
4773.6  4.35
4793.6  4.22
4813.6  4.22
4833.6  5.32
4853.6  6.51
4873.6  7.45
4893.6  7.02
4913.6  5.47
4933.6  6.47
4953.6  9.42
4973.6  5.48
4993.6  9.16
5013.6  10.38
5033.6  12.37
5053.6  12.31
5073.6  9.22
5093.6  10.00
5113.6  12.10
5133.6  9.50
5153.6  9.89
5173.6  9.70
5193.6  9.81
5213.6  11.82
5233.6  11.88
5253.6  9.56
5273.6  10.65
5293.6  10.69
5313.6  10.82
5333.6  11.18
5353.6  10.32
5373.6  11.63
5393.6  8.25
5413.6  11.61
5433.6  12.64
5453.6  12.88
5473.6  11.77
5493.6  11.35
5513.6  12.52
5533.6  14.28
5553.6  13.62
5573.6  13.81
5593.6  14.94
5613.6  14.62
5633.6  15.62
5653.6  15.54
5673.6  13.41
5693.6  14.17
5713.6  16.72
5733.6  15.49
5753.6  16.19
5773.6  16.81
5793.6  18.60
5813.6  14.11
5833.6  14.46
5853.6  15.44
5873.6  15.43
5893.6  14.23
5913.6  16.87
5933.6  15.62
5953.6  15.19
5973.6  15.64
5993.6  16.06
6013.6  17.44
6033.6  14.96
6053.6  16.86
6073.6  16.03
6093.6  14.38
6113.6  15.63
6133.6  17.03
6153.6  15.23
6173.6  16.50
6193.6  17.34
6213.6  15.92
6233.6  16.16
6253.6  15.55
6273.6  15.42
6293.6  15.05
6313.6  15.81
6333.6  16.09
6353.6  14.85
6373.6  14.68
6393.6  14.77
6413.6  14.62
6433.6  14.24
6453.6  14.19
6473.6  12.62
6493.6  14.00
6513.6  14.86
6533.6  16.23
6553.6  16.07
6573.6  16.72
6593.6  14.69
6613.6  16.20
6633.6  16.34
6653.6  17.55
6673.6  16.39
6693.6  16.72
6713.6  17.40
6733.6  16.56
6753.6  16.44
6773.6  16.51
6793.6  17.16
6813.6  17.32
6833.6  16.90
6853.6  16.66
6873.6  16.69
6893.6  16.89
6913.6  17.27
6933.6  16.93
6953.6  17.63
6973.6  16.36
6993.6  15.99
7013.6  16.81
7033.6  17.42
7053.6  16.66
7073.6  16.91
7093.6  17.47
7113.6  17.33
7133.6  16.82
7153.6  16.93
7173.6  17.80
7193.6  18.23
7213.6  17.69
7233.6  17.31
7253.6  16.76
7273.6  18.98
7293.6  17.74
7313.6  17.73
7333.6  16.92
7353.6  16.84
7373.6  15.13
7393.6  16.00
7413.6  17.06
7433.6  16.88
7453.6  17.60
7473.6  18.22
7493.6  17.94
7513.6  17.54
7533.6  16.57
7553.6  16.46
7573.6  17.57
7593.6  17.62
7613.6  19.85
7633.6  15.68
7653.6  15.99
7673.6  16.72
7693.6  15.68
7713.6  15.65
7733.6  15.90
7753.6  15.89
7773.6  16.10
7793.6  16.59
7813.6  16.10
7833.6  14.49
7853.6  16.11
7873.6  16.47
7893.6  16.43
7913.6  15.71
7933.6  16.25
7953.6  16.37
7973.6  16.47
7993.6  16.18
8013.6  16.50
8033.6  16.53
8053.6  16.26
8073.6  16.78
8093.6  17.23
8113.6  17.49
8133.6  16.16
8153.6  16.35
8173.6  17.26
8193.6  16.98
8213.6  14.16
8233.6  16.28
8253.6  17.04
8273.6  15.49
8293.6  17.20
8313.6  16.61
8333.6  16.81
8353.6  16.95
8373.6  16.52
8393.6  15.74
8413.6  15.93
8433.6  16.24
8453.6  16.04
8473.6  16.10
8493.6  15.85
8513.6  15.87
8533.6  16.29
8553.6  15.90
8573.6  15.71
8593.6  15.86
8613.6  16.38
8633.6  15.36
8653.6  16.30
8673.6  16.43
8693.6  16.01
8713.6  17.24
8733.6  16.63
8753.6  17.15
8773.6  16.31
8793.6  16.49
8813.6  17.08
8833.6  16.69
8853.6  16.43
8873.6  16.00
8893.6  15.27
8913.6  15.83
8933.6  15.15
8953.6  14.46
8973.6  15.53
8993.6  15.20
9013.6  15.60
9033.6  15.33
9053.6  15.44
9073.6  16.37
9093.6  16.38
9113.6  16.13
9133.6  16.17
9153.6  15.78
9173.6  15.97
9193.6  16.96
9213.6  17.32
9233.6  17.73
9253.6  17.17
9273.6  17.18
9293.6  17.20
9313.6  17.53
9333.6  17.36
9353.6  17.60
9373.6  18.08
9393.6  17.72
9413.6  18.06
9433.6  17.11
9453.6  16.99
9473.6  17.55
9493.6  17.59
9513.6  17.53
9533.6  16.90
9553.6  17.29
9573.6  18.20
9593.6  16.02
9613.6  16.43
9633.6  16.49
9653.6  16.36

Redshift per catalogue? 0.25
